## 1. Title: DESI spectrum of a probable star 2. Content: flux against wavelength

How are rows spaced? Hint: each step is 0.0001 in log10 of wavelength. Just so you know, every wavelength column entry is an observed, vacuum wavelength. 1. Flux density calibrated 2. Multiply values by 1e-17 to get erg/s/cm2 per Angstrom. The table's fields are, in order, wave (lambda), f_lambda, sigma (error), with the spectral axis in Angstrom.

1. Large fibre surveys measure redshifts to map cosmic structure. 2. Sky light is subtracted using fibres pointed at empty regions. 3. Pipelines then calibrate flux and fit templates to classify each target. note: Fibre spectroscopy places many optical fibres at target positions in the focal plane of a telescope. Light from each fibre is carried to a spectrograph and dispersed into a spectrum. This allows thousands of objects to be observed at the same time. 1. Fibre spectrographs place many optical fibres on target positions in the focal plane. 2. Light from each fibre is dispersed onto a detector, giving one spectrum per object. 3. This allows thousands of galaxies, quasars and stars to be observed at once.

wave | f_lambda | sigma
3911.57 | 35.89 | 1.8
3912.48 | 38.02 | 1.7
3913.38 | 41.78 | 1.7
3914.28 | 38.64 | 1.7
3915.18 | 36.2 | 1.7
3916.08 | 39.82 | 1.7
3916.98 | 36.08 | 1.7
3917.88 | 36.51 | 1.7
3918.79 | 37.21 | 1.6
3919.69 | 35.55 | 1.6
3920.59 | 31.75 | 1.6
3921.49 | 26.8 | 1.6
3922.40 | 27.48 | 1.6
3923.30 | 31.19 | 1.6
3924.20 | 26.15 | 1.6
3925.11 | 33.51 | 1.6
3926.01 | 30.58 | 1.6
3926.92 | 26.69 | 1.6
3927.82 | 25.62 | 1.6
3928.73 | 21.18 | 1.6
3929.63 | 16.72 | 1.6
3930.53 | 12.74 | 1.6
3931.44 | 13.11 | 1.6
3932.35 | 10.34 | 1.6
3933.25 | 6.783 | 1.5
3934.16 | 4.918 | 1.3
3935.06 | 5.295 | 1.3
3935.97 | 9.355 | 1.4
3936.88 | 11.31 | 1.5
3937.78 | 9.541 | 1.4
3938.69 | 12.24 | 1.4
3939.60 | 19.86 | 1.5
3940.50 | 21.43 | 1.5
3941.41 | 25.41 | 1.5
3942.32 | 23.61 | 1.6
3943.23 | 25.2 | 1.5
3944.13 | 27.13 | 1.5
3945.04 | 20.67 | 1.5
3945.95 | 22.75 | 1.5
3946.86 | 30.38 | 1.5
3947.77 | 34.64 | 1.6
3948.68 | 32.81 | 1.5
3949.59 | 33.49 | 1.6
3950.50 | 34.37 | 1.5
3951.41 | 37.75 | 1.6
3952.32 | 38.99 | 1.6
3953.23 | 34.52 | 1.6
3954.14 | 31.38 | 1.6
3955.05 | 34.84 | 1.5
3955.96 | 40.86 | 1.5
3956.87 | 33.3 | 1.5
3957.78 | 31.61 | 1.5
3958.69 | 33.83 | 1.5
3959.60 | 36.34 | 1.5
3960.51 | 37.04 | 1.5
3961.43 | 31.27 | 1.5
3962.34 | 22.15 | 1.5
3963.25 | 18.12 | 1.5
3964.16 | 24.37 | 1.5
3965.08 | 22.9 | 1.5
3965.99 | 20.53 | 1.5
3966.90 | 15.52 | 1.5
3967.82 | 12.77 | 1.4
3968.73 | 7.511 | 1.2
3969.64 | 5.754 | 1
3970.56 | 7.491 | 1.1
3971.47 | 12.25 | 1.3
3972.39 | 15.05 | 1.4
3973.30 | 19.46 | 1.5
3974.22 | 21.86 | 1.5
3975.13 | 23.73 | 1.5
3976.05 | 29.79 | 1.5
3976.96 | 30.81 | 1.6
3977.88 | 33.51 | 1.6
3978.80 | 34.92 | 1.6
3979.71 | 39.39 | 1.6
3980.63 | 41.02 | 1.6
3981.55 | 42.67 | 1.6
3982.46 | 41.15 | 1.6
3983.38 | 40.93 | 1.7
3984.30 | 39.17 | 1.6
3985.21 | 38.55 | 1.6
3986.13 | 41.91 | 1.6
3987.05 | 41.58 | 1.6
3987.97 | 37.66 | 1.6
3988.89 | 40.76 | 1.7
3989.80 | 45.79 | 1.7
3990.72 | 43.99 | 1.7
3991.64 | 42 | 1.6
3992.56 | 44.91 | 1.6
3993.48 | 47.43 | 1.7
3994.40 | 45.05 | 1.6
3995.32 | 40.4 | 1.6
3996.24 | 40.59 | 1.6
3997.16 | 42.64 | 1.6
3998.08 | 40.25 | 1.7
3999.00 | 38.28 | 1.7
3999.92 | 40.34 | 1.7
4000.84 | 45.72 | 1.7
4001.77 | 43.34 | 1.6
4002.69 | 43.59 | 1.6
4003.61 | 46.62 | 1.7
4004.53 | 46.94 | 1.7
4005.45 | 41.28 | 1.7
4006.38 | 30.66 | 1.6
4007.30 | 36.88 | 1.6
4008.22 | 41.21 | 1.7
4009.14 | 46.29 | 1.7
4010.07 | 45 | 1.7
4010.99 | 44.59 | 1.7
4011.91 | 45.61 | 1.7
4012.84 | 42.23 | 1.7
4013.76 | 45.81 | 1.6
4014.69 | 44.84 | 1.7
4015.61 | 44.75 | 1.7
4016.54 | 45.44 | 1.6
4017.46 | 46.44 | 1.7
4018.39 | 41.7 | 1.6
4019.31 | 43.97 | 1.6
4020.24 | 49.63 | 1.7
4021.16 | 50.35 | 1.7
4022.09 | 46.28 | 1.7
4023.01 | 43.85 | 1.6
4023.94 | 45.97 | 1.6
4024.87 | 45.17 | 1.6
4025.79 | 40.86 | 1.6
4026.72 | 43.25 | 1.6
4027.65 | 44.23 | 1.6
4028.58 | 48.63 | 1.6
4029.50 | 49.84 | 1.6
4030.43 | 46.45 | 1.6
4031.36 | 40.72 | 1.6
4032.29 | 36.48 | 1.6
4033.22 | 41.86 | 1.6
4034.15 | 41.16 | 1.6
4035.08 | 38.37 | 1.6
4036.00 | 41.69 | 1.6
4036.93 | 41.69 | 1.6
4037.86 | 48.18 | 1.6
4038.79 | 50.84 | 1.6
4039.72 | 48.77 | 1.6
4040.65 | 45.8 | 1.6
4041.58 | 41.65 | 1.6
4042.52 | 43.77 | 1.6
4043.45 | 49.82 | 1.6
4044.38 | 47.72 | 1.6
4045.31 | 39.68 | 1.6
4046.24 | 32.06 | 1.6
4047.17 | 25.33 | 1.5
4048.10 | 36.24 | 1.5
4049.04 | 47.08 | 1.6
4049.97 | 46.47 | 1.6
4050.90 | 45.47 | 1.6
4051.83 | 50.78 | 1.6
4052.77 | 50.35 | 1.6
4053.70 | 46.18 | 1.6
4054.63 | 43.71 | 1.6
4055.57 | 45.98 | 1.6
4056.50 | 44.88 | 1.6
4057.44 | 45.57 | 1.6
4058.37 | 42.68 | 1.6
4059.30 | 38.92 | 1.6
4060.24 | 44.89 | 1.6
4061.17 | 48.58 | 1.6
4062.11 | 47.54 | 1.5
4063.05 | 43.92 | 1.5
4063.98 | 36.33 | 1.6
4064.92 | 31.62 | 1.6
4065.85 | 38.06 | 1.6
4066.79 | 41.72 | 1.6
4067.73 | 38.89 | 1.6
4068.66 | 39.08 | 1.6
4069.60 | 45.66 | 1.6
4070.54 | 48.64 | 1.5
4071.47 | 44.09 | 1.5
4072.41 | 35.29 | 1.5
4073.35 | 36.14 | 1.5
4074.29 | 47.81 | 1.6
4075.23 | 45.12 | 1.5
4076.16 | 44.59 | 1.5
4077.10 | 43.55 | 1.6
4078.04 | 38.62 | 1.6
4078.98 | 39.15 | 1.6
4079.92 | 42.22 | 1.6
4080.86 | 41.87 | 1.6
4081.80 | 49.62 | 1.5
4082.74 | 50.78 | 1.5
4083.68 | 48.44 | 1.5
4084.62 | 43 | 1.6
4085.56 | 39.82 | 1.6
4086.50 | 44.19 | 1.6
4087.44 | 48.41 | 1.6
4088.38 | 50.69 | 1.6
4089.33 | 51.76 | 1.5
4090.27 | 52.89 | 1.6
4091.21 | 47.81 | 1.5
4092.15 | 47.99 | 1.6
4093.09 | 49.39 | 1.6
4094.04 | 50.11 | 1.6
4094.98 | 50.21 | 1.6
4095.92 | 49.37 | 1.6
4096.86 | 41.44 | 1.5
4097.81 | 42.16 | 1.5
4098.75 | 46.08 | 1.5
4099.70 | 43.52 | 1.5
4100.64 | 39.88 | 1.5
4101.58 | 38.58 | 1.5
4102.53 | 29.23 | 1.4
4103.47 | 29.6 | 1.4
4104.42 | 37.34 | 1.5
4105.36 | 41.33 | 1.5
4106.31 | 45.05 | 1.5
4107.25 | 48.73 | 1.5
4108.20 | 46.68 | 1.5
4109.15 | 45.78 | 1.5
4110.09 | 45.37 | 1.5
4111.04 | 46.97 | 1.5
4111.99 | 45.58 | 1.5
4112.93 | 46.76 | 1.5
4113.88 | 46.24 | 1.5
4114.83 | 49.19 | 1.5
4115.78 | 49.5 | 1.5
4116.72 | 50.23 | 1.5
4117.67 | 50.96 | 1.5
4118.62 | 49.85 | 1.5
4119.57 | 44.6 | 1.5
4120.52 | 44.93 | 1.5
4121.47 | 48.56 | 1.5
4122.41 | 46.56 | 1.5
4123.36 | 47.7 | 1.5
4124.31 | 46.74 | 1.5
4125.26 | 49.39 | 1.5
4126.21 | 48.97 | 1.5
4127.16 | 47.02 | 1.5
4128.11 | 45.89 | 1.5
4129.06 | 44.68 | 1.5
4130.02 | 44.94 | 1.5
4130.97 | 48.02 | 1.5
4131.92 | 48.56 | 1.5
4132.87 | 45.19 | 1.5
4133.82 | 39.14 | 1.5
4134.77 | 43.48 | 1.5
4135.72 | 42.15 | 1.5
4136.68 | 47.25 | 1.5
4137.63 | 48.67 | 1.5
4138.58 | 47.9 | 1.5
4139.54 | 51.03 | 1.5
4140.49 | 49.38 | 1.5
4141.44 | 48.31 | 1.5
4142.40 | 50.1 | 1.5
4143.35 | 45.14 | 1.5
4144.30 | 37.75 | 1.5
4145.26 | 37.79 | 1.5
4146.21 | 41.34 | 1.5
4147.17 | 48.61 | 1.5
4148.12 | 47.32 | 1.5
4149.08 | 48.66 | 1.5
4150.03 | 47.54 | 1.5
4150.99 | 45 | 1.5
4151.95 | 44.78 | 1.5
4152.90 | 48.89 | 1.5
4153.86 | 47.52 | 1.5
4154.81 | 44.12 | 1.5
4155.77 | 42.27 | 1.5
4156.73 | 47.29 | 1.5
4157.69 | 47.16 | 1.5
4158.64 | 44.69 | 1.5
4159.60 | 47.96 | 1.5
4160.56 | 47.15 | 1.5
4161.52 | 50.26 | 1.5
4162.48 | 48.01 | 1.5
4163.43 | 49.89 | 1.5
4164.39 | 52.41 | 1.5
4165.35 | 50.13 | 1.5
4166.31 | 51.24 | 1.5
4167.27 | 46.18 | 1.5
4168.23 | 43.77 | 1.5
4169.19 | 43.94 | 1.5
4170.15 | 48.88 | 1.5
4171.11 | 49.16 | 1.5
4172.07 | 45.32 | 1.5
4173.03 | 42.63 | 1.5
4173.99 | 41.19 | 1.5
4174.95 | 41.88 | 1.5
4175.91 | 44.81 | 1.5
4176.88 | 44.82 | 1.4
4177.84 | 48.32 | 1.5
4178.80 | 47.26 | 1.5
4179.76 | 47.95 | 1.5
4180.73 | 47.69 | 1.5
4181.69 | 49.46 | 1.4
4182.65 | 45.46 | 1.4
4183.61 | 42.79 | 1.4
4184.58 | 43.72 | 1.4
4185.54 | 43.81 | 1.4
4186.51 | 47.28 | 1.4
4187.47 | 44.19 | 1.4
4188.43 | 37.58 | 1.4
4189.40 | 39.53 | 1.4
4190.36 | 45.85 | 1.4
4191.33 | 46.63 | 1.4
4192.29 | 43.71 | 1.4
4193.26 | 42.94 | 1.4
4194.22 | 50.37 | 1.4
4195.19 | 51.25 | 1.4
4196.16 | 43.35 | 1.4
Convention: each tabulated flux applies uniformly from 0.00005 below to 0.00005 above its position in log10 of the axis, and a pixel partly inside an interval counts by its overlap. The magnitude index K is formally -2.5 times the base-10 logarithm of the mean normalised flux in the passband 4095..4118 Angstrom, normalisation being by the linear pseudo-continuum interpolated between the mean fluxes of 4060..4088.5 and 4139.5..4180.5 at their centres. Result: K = 0.007 mag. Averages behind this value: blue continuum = 43.1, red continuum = 46.4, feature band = 44.1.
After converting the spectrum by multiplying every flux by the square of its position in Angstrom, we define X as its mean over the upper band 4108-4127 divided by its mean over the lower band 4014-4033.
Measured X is 1.1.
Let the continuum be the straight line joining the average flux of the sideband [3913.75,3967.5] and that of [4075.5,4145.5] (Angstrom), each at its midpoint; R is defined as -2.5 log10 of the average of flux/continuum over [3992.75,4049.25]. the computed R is -0.22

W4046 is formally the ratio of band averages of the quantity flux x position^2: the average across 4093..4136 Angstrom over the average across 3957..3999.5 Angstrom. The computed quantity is 1.5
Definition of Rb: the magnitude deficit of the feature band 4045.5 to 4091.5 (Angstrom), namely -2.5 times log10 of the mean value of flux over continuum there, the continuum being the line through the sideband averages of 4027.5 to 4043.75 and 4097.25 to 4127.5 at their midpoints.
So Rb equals 0.03 mag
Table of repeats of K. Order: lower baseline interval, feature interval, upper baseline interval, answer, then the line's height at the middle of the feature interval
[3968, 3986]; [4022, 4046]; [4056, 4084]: -0.20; 36.9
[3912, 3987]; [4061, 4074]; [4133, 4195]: -0.10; 37.4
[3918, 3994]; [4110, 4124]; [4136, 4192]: -0.14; 41.9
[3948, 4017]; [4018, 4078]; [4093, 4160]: -0.09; 39.9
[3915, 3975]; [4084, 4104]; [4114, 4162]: -0.08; 41.5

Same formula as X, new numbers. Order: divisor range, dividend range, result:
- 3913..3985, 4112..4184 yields 1.94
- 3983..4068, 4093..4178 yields 1.12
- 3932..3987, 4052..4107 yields 1.78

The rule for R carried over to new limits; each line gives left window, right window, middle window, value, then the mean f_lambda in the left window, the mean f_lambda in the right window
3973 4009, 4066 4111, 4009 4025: -0.12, 39.3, 44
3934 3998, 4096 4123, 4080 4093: -0.13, 29.4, 44.4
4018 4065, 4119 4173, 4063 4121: 0.02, 43.9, 46.6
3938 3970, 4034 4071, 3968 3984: 0.17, 26.7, 43.2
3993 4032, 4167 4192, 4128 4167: -0.04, 43.9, 45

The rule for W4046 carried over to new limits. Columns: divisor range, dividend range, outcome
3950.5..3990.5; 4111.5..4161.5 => 1.67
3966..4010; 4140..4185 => 1.44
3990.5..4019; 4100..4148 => 1.12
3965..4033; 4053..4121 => 1.21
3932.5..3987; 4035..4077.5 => 1.73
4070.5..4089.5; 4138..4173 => 1.10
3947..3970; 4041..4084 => 1.60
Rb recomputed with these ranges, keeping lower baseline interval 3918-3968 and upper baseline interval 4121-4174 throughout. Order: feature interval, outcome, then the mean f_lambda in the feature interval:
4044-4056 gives -0.177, 42.8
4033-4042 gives -0.249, 44.1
